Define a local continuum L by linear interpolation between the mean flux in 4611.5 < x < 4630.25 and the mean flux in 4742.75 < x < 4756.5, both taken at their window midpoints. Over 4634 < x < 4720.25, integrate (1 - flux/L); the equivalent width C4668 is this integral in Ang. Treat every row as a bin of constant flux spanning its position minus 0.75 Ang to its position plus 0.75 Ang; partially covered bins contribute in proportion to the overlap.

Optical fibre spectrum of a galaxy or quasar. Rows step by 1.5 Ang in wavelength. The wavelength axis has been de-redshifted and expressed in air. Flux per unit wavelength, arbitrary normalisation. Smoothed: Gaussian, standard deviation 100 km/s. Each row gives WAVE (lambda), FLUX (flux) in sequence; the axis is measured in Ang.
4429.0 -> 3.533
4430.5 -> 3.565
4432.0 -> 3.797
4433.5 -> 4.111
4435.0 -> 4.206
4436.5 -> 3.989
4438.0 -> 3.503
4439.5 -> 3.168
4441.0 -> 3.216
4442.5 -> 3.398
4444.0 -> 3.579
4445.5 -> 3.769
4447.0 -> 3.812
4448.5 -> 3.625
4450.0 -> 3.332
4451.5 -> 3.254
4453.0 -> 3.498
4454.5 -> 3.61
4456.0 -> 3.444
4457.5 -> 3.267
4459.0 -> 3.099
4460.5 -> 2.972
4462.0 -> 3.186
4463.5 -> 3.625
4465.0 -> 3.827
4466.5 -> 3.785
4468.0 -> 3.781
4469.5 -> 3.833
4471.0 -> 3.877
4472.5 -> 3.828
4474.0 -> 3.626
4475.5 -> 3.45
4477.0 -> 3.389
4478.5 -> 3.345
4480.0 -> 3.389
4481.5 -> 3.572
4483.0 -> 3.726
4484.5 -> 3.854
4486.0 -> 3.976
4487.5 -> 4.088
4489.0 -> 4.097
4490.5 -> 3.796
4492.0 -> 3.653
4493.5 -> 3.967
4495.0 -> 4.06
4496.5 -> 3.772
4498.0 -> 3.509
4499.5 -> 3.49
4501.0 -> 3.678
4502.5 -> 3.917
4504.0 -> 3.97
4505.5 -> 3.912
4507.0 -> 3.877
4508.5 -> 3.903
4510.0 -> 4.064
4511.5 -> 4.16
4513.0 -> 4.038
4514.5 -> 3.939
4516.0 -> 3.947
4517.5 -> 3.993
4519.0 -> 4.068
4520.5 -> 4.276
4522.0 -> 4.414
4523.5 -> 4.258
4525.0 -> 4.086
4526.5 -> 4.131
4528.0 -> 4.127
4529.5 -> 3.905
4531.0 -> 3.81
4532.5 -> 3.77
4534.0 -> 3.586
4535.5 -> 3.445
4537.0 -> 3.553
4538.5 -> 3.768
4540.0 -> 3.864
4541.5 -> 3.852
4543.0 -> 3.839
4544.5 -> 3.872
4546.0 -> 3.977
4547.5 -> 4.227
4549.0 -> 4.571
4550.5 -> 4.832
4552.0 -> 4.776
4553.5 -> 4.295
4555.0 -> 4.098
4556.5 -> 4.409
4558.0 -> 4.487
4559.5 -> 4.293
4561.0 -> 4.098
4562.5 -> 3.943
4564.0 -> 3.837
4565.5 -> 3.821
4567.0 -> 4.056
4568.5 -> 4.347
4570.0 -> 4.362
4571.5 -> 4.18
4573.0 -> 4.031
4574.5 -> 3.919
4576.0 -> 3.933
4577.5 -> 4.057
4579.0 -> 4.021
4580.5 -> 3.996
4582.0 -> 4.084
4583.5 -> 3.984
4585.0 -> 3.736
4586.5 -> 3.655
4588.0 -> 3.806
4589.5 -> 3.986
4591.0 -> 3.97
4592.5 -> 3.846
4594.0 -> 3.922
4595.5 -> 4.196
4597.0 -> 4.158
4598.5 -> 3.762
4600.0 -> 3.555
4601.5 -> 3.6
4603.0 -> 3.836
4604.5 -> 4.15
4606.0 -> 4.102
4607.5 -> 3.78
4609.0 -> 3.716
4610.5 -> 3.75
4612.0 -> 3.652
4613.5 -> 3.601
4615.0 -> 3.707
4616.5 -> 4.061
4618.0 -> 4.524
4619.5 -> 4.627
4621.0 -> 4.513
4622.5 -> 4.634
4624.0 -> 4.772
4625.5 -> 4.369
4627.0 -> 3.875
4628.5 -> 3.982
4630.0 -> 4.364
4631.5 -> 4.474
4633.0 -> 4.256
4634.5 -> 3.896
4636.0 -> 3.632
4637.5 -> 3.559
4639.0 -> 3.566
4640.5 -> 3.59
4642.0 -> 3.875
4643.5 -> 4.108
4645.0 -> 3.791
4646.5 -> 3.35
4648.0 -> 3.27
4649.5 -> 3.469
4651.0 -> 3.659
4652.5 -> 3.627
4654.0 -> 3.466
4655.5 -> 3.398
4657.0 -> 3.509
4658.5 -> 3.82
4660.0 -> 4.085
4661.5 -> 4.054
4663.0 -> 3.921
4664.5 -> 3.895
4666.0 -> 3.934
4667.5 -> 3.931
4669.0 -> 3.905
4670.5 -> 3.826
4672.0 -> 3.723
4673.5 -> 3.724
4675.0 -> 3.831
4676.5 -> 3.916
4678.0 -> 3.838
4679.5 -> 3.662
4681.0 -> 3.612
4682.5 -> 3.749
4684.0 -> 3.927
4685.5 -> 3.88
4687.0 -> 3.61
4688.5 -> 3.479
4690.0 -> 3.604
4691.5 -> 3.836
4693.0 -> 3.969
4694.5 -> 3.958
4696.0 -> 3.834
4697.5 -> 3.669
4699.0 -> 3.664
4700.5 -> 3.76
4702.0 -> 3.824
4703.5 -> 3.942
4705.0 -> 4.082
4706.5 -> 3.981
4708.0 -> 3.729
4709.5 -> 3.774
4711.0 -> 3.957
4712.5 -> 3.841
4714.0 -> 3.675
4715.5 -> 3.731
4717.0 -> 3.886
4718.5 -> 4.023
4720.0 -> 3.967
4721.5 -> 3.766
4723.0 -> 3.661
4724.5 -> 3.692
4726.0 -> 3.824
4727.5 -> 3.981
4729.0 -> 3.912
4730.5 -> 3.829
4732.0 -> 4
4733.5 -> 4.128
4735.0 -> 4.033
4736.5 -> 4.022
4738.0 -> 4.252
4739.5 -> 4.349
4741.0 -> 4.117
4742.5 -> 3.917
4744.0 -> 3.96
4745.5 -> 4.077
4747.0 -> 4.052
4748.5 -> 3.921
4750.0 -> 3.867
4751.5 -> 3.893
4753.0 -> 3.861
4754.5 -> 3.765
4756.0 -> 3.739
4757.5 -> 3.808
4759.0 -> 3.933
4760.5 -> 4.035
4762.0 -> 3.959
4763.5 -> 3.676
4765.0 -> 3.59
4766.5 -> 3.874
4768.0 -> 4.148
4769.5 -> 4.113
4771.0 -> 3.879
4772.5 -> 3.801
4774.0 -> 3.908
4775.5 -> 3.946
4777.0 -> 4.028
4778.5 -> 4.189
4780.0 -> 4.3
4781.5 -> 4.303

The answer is 6.5 Ang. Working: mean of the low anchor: 4.21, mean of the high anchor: 3.91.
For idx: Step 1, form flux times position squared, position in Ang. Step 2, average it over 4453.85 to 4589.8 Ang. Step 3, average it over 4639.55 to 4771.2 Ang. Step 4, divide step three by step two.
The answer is 1.07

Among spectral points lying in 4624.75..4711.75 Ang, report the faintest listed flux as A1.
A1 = 3.27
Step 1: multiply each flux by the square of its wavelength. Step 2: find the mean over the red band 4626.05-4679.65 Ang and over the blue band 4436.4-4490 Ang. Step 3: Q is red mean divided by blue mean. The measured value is 1.16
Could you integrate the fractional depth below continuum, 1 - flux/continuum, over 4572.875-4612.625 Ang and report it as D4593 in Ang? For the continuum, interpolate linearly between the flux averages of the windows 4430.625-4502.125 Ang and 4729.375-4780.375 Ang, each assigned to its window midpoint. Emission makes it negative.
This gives -1.2 Ang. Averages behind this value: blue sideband 3.64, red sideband 3.97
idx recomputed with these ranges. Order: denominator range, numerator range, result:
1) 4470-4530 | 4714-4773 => 1.12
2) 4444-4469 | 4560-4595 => 1.20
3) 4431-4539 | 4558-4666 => 1.11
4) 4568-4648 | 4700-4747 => 1.04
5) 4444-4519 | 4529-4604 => 1.12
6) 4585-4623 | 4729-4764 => 1.07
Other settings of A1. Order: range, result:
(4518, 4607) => 3.445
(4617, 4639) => 3.559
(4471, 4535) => 3.345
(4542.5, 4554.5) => 3.839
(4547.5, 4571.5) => 3.821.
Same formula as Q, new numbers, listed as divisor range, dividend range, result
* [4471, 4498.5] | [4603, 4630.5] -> 1.17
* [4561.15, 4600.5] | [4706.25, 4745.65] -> 1.05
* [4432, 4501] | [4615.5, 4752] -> 1.18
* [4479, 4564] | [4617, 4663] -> 1.04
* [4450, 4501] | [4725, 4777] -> 1.23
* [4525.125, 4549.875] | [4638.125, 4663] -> 0.99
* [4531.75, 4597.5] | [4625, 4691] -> 0.98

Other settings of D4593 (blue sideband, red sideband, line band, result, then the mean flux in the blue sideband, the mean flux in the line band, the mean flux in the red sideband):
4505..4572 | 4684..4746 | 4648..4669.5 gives 1.08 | 4.07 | 3.74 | 3.88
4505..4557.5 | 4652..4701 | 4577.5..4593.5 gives 0.13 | 4.05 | 3.92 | 3.78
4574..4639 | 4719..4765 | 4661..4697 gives 1.32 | 4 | 3.81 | 3.93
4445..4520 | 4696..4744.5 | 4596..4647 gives -2.07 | 3.71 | 3.98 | 3.9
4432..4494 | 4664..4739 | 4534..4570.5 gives -3.84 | 3.62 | 4.1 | 3.85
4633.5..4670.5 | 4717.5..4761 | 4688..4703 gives 0.26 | 3.73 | 3.77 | 3.94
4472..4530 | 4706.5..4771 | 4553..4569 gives -1.07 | 3.88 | 4.15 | 3.91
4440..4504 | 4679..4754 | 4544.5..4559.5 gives -2.72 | 3.62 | 4.38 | 3.88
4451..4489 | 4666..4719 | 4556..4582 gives -2.94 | 3.58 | 4.1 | 3.81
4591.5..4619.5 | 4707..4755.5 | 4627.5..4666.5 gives 1.20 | 3.9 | 3.79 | 3.92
